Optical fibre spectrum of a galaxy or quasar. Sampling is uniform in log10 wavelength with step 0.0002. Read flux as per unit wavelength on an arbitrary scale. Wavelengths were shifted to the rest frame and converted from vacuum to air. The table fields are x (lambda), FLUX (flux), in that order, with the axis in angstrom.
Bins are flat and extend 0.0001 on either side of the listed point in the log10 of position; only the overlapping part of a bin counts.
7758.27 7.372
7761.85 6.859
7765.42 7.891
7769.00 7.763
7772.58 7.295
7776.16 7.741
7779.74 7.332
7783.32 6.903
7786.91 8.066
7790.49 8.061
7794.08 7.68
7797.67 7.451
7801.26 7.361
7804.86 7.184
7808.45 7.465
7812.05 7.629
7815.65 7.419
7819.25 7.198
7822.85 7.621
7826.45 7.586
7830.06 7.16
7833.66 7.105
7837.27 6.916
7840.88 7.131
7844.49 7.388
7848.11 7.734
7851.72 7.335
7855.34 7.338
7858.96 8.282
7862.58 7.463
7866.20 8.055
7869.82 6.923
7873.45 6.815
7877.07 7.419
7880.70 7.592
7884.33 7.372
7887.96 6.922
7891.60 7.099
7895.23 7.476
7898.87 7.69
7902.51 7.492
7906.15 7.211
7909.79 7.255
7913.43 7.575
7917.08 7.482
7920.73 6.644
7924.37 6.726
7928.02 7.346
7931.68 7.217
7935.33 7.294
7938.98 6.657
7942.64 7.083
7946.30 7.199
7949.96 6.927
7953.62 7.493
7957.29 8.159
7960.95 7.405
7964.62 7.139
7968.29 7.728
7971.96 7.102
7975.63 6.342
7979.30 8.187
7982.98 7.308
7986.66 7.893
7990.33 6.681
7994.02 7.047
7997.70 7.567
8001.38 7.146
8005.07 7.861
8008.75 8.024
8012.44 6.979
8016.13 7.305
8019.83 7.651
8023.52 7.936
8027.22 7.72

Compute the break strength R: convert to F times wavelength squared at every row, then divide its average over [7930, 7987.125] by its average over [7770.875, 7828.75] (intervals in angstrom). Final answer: 1.01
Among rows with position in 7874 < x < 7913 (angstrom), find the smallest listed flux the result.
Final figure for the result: 6.922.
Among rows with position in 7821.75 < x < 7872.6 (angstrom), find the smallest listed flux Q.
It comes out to 6.916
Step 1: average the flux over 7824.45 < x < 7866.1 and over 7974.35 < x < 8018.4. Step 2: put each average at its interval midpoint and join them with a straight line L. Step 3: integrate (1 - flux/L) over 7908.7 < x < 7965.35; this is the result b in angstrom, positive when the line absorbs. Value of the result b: 1.3 angstrom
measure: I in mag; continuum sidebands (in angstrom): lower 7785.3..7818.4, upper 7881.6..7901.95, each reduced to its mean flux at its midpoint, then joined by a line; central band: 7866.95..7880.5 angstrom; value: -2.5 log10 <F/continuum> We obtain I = 0.03 mag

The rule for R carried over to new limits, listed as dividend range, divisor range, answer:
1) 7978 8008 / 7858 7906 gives 1.04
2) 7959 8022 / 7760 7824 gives 1.04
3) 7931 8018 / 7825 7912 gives 1.02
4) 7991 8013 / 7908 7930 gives 1.06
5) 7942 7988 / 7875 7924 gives 1.03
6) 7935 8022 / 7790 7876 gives 1.03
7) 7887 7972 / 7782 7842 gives 1.01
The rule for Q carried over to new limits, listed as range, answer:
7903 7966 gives 6.644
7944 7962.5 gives 6.927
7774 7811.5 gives 6.903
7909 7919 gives 7.255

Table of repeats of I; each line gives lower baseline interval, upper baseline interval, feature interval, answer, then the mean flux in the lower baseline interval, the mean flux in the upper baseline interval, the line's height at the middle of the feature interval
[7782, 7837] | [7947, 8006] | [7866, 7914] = 0.013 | 7.45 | 7.36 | 7.41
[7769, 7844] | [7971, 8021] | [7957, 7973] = -0.013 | 7.42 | 7.36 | 7.37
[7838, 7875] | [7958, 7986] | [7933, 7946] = 0.052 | 7.43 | 7.37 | 7.39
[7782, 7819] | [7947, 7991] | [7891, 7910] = 0.005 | 7.52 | 7.38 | 7.43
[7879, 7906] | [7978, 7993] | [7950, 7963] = -0.020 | 7.37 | 7.46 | 7.43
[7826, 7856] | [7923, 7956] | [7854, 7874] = -0.041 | 7.28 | 7.13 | 7.25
